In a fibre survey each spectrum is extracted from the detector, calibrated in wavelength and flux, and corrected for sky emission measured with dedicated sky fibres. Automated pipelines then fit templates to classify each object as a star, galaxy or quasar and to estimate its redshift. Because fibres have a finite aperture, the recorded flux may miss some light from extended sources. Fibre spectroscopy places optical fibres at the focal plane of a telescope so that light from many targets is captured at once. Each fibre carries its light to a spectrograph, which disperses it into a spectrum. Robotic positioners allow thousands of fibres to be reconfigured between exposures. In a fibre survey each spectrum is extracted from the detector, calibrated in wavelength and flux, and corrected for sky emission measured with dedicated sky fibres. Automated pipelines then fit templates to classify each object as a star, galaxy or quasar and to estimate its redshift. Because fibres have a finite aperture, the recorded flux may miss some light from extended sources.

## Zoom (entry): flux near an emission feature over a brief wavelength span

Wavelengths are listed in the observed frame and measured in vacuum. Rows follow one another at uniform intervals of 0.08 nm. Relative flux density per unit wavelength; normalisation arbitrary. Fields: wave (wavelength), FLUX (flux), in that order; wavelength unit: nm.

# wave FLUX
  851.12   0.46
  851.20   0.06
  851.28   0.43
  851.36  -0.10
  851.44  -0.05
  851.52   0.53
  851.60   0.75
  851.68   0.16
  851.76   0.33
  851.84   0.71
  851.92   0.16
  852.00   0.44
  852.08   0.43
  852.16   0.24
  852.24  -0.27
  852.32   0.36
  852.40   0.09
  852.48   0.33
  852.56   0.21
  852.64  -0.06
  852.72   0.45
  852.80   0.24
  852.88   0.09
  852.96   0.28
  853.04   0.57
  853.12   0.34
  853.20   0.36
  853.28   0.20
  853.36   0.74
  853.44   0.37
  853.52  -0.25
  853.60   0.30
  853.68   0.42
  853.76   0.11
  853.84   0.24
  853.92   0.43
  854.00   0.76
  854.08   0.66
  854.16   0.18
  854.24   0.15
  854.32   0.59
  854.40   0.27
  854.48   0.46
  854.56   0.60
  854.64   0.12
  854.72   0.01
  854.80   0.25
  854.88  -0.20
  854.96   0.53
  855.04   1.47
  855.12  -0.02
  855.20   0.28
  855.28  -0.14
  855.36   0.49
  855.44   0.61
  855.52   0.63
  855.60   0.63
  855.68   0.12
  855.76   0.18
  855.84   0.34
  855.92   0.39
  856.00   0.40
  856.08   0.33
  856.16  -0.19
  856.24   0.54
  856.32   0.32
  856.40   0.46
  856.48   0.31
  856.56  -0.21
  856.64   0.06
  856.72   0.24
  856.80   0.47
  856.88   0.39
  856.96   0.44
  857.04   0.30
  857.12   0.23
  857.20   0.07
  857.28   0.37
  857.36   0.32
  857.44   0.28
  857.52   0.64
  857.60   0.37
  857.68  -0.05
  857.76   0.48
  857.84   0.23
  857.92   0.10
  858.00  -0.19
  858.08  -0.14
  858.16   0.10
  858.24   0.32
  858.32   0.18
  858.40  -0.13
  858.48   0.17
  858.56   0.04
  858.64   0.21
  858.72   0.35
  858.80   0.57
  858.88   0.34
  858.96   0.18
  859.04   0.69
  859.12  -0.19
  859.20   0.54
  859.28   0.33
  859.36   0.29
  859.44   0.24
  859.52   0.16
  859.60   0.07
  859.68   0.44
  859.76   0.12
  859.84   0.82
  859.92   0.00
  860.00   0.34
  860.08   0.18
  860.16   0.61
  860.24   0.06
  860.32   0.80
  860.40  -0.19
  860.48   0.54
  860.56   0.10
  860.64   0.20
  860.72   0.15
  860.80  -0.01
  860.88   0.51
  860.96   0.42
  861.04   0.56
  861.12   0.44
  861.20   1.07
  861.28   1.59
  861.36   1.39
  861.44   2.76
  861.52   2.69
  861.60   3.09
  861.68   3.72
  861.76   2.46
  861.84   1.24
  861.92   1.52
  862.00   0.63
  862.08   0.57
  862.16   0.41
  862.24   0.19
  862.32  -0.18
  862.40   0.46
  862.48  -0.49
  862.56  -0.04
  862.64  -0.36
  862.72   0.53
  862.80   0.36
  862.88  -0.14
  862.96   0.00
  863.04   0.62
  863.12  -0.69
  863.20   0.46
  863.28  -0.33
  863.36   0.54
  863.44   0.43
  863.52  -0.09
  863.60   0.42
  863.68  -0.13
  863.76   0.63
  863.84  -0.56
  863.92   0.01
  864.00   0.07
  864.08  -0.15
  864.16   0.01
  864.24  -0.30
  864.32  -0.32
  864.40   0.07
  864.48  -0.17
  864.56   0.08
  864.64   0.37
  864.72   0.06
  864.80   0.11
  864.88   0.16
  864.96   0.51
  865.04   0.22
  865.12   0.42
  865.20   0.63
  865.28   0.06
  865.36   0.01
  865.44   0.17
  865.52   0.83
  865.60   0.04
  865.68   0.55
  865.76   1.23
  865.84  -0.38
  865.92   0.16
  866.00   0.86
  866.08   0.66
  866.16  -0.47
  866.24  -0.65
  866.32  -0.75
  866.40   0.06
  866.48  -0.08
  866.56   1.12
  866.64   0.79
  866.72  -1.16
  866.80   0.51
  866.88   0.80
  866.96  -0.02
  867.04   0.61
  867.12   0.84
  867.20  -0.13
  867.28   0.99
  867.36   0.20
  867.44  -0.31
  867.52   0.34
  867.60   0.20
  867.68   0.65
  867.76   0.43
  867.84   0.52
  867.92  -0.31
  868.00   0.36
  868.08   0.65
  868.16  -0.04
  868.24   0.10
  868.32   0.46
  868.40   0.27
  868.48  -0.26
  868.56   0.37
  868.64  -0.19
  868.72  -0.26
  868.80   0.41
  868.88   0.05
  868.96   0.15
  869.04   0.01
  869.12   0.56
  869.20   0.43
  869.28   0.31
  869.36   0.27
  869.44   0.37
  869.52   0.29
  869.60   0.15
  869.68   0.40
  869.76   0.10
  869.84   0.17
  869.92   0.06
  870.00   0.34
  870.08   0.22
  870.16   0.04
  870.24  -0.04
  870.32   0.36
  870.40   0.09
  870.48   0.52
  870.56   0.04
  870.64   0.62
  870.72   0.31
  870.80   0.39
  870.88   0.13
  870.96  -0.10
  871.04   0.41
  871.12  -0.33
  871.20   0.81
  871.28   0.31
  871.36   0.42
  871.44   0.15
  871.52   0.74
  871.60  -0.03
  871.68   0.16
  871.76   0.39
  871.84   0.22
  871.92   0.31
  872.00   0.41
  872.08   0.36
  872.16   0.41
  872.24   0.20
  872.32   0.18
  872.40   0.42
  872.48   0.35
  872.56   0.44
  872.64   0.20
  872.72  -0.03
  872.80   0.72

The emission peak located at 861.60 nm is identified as H-beta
